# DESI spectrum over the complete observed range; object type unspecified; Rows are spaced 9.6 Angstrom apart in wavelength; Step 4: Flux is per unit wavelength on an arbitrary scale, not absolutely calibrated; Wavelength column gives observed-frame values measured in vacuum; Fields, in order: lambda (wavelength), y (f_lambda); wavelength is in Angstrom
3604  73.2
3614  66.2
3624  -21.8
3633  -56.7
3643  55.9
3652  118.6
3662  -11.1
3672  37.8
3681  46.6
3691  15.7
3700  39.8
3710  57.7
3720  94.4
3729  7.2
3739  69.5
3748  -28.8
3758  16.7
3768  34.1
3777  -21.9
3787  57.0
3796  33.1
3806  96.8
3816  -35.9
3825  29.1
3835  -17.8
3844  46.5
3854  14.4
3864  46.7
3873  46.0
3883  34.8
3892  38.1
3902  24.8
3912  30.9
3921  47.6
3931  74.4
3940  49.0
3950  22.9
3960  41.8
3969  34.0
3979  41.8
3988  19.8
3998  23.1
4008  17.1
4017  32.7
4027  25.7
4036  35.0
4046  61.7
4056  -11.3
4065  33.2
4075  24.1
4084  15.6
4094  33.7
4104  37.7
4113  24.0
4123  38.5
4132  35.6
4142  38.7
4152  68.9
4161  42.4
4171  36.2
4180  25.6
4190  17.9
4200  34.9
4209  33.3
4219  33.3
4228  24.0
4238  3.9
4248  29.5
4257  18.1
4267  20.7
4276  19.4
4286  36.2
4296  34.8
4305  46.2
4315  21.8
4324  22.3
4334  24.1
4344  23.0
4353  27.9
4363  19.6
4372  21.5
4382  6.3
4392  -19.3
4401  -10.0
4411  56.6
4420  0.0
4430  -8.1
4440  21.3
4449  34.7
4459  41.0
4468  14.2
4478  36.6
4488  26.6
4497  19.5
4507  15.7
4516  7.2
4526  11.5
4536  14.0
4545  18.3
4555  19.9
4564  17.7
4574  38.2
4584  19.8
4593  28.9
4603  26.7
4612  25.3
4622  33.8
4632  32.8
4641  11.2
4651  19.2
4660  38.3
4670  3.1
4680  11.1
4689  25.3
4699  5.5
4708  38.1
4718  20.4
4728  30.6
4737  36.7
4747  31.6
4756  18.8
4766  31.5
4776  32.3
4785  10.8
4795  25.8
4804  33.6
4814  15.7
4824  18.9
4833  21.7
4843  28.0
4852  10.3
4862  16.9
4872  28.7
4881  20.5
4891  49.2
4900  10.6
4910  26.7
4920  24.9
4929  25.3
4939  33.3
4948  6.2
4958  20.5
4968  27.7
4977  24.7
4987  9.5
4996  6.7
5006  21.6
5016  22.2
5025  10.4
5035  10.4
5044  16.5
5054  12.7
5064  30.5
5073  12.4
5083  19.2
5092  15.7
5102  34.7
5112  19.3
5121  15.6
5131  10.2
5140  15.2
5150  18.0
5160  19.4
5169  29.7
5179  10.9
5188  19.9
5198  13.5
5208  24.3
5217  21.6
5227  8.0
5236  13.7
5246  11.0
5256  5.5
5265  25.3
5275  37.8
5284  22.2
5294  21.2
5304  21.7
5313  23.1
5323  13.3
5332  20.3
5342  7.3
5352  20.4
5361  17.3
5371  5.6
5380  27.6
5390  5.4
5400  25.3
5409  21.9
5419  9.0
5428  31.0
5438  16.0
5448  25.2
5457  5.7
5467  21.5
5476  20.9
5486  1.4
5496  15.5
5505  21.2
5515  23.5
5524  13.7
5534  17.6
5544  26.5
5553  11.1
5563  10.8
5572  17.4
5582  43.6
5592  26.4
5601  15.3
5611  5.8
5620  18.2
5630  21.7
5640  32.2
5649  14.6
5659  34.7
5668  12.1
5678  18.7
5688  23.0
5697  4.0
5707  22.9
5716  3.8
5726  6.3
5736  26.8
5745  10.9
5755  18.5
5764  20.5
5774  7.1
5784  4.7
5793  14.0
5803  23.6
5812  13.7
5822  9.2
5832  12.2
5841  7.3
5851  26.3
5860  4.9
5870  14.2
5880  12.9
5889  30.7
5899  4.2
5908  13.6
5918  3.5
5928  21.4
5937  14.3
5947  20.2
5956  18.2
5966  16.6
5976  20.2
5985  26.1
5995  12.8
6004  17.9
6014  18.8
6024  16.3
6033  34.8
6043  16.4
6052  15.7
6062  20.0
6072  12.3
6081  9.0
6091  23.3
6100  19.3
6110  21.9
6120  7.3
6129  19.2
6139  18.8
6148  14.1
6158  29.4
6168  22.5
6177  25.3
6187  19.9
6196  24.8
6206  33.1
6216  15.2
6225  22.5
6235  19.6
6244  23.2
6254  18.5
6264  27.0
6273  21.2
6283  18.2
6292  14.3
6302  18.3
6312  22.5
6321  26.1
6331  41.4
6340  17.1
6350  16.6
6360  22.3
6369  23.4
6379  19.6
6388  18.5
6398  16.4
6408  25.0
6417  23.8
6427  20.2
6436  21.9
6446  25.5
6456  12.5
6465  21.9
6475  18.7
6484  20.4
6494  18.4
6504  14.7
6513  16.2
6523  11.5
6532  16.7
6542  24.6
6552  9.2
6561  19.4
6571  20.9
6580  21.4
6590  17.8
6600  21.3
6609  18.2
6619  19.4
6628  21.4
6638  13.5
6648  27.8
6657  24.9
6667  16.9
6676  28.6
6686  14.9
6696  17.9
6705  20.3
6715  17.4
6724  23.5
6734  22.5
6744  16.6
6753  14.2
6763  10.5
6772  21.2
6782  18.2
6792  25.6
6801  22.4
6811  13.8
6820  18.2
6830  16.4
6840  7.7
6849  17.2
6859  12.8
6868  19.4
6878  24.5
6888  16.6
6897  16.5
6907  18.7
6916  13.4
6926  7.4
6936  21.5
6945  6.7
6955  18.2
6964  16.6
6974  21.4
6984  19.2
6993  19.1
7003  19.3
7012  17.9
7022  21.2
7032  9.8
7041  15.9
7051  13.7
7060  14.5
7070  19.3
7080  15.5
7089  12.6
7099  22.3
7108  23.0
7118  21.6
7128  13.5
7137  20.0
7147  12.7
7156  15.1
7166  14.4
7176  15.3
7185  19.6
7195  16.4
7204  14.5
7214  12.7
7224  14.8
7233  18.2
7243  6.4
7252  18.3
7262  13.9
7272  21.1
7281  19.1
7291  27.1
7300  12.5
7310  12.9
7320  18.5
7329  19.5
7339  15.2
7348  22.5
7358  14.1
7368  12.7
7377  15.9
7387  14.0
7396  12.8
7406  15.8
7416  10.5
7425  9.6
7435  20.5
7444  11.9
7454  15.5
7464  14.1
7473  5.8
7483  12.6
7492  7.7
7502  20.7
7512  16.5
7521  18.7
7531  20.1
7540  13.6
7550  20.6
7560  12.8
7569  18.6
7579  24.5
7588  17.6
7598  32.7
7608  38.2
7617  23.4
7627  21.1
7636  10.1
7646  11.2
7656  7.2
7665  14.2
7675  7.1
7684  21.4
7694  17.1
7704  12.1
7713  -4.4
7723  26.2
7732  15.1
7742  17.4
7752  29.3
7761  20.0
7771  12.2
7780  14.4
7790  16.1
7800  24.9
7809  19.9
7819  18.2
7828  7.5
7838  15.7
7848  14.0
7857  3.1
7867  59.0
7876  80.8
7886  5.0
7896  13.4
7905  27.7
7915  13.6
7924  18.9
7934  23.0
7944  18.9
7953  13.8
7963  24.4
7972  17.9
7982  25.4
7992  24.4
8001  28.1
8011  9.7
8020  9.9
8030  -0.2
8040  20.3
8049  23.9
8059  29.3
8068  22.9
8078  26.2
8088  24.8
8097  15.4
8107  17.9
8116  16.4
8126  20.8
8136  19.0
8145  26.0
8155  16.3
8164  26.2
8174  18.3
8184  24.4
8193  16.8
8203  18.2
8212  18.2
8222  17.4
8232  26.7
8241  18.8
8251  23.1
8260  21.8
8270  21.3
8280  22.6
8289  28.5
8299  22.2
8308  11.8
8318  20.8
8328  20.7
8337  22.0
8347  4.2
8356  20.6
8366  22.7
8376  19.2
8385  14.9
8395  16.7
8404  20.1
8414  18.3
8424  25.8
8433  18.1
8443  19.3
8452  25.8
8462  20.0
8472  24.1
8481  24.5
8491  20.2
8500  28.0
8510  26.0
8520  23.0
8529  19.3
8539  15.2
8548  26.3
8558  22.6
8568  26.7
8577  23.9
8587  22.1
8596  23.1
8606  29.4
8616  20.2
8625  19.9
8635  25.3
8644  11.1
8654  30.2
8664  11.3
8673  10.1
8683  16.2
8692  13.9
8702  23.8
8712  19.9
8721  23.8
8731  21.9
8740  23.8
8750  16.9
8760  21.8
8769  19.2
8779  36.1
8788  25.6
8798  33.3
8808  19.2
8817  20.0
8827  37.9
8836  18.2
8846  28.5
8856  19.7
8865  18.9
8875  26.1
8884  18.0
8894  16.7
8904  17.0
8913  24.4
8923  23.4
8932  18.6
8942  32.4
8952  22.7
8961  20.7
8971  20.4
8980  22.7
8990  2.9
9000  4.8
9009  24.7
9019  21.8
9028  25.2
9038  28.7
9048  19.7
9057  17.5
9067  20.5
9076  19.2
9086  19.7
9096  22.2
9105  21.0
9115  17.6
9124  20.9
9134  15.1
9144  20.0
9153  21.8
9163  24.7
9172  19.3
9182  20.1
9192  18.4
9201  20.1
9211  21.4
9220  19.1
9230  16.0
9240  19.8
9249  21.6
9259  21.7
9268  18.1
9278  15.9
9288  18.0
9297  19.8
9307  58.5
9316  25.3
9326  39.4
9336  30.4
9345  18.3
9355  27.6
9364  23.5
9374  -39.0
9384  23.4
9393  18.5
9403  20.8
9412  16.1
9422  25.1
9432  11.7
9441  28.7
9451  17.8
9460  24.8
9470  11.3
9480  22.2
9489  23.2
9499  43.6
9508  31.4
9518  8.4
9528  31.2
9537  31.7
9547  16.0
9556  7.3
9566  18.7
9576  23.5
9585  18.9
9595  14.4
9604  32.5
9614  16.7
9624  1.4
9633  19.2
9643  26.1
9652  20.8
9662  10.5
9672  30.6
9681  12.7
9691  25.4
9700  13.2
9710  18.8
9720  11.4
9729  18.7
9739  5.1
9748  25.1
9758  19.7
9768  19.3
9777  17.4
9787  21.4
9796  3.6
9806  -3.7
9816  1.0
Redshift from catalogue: 1.11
